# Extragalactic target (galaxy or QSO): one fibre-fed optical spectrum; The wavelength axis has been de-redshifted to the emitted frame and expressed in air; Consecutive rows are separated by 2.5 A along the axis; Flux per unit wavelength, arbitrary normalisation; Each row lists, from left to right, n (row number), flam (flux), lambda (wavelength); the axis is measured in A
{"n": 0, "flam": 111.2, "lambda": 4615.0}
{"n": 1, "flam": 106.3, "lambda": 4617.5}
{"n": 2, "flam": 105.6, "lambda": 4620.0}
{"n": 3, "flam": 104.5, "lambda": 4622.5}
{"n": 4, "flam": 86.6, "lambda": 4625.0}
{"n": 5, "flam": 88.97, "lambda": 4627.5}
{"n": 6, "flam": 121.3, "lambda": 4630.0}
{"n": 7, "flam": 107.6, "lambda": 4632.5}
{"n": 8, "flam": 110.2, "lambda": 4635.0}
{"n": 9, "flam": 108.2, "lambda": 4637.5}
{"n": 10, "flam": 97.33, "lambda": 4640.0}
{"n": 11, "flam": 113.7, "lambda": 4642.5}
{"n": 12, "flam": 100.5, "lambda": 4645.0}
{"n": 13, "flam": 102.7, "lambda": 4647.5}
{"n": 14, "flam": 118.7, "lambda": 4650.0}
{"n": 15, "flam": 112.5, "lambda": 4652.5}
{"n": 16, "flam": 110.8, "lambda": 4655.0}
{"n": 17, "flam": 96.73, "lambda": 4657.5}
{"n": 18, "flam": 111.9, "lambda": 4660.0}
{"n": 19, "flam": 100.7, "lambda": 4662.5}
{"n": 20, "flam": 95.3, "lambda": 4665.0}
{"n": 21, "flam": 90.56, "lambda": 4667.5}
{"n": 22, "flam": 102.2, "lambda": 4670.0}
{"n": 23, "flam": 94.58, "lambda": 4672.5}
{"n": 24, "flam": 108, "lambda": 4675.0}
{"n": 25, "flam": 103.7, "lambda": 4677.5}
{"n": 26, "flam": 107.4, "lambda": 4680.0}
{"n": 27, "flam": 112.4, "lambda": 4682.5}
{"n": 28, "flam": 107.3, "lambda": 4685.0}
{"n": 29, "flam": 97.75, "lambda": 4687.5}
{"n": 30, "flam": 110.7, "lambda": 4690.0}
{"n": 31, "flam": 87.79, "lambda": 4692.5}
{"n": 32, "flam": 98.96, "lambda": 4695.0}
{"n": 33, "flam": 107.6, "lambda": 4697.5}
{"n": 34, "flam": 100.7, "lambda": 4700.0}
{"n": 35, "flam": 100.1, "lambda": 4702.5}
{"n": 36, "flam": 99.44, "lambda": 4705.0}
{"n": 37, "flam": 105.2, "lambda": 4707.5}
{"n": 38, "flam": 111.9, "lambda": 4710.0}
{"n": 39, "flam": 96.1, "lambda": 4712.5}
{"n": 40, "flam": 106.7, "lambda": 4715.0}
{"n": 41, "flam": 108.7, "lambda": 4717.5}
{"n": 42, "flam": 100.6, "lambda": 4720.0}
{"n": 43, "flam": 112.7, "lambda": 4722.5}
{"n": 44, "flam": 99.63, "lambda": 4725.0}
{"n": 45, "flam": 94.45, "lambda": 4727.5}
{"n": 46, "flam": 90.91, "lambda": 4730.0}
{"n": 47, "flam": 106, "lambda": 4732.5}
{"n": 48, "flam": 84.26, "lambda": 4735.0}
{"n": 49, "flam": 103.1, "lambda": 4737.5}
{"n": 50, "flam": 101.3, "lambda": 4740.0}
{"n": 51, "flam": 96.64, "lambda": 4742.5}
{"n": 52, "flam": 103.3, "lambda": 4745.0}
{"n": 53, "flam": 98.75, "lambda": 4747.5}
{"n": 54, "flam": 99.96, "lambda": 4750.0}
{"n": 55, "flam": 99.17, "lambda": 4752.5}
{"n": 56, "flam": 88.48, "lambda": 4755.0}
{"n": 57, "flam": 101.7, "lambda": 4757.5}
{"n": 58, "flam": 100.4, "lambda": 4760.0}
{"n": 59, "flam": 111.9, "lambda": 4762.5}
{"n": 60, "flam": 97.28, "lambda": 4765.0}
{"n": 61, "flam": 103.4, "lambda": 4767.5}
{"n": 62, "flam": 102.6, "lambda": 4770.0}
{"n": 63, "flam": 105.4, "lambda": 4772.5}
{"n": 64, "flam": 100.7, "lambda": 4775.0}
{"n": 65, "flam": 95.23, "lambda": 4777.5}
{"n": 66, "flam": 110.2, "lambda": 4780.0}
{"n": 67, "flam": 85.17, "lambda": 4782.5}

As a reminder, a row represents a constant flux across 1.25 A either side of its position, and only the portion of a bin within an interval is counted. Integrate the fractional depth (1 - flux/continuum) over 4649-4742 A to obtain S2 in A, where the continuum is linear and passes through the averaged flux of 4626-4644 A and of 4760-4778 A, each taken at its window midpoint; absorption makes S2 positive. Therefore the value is 1.9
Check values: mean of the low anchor 106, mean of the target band 103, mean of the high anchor 103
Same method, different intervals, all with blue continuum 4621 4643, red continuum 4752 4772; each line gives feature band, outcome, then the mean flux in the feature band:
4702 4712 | -0.2 A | 104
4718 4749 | 0.6 A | 99.5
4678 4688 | -0.4 A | 107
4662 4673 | 0.7 A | 96.5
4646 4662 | -0.8 A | 108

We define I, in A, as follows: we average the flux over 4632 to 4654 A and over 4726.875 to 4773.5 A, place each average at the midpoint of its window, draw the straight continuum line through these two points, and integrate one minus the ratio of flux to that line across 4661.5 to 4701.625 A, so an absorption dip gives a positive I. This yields 1.3 A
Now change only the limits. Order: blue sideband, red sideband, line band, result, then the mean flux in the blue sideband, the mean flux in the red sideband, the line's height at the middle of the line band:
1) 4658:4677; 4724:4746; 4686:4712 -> -0.72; 100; 97.6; 99.1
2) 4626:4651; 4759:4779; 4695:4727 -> 0.15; 107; 102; 104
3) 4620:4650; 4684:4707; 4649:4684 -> -0.62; 104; 101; 103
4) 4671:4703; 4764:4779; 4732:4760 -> 0.90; 103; 101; 102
